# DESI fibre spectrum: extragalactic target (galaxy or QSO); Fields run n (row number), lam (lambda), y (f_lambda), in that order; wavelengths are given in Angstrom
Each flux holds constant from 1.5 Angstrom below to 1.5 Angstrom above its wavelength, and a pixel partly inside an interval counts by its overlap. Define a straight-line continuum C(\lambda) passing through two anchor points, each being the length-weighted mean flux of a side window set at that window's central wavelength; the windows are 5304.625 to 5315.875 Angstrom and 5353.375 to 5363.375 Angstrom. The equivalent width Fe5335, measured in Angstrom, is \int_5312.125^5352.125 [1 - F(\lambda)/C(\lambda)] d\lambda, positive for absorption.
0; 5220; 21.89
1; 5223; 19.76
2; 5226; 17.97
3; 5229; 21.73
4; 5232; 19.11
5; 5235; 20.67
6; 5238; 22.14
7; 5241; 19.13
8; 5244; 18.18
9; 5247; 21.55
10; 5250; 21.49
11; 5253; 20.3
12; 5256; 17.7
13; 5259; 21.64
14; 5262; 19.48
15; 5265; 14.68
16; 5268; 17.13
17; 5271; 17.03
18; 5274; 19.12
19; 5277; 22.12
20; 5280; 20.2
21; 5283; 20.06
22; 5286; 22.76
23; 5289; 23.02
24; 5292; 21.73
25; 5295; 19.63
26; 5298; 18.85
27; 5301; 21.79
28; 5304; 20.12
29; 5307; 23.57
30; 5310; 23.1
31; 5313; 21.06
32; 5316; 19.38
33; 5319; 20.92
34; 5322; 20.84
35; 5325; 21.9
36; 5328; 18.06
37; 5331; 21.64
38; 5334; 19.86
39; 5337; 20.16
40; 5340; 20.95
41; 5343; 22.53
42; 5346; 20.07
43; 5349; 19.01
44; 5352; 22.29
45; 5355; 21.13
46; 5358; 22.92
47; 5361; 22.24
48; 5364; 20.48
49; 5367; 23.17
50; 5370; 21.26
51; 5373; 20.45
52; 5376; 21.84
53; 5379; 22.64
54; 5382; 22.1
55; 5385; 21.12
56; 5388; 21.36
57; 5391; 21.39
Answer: 2.6 Angstrom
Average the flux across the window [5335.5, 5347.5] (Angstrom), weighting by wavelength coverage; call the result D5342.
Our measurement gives 20.9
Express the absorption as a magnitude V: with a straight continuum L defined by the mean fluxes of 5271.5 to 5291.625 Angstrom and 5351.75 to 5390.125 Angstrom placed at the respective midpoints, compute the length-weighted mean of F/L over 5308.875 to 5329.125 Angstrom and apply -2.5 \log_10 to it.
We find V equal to 0.03 mag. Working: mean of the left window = 21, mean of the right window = 21.7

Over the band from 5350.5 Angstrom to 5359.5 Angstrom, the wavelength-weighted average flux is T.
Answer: 22.1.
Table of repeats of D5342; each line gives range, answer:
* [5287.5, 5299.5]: 20.8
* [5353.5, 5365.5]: 21.7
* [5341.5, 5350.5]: 20.5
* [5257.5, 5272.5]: 18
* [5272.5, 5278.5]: 20.6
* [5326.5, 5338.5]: 19.9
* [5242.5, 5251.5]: 20.4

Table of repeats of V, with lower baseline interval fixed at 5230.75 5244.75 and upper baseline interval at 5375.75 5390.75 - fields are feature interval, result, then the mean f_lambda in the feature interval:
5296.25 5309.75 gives -0.024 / 21.2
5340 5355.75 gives 0.017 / 21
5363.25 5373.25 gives 0.004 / 21.5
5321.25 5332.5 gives 0.025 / 20.6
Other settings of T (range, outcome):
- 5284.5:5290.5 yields 22.9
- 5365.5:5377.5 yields 21.7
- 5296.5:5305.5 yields 20.3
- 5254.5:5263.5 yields 19.6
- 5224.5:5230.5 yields 19.8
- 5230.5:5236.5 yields 19.9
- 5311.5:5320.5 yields 20.5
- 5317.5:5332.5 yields 20.7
